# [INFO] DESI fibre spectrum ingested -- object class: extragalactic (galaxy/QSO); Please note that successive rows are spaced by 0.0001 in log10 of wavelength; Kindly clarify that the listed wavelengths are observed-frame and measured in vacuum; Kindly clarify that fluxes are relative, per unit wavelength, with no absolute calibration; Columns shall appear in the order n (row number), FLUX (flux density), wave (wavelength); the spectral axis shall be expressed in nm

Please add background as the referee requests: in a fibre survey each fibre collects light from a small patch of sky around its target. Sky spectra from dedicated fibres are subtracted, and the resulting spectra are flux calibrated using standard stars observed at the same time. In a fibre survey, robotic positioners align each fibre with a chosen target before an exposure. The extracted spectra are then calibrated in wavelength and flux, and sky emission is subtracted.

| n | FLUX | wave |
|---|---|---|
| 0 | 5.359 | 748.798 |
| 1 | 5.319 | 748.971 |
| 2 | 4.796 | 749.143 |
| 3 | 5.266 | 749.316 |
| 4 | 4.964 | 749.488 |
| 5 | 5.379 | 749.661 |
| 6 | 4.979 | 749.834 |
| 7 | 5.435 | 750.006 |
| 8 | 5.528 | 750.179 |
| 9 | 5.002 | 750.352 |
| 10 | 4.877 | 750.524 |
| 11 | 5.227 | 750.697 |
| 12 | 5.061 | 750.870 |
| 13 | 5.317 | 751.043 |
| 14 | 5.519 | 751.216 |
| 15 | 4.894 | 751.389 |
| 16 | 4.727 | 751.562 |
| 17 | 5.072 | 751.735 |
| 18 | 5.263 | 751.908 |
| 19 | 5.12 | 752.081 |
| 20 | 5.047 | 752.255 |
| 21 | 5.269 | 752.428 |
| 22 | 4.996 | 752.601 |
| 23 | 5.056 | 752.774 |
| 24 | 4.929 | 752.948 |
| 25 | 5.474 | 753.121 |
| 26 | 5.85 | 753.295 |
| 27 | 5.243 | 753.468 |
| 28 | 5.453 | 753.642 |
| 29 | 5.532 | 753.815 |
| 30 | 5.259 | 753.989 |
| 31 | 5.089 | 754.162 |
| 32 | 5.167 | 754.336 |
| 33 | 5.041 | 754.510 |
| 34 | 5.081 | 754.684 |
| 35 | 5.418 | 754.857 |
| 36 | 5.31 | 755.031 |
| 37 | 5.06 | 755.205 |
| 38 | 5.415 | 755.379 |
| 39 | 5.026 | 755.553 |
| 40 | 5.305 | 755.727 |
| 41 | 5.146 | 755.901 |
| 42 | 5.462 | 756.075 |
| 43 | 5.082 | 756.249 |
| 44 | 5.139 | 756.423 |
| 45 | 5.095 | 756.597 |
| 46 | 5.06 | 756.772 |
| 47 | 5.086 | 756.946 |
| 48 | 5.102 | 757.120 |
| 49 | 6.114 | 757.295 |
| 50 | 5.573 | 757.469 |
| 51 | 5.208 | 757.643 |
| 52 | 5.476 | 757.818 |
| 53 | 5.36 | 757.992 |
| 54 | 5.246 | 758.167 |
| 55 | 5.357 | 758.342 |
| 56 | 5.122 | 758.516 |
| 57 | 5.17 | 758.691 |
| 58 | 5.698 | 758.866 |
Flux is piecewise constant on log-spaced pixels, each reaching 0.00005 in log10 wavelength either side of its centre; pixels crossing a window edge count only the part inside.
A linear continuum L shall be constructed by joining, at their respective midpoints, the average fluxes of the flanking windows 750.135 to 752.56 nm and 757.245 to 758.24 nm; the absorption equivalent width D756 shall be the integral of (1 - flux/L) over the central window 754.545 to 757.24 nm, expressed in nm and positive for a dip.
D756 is 0.09 nm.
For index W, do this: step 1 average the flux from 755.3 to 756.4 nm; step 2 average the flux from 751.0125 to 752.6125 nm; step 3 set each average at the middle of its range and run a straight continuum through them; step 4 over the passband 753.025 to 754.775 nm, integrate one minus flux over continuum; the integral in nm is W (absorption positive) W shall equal -0.047 nm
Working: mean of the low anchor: 5.12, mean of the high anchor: 5.23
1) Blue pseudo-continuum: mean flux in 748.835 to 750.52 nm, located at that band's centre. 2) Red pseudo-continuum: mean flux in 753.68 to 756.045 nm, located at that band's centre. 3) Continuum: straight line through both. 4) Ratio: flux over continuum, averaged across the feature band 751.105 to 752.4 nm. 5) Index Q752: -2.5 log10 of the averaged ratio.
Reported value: 0.02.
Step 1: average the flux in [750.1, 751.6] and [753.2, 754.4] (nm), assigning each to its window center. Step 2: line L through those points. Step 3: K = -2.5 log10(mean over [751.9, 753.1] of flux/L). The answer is 0.034 mag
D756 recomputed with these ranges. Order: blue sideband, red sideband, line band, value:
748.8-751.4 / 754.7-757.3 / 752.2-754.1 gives -0.03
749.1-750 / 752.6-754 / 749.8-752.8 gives 0.05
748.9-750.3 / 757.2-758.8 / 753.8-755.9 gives 0.05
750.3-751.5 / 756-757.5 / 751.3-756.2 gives 0.00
